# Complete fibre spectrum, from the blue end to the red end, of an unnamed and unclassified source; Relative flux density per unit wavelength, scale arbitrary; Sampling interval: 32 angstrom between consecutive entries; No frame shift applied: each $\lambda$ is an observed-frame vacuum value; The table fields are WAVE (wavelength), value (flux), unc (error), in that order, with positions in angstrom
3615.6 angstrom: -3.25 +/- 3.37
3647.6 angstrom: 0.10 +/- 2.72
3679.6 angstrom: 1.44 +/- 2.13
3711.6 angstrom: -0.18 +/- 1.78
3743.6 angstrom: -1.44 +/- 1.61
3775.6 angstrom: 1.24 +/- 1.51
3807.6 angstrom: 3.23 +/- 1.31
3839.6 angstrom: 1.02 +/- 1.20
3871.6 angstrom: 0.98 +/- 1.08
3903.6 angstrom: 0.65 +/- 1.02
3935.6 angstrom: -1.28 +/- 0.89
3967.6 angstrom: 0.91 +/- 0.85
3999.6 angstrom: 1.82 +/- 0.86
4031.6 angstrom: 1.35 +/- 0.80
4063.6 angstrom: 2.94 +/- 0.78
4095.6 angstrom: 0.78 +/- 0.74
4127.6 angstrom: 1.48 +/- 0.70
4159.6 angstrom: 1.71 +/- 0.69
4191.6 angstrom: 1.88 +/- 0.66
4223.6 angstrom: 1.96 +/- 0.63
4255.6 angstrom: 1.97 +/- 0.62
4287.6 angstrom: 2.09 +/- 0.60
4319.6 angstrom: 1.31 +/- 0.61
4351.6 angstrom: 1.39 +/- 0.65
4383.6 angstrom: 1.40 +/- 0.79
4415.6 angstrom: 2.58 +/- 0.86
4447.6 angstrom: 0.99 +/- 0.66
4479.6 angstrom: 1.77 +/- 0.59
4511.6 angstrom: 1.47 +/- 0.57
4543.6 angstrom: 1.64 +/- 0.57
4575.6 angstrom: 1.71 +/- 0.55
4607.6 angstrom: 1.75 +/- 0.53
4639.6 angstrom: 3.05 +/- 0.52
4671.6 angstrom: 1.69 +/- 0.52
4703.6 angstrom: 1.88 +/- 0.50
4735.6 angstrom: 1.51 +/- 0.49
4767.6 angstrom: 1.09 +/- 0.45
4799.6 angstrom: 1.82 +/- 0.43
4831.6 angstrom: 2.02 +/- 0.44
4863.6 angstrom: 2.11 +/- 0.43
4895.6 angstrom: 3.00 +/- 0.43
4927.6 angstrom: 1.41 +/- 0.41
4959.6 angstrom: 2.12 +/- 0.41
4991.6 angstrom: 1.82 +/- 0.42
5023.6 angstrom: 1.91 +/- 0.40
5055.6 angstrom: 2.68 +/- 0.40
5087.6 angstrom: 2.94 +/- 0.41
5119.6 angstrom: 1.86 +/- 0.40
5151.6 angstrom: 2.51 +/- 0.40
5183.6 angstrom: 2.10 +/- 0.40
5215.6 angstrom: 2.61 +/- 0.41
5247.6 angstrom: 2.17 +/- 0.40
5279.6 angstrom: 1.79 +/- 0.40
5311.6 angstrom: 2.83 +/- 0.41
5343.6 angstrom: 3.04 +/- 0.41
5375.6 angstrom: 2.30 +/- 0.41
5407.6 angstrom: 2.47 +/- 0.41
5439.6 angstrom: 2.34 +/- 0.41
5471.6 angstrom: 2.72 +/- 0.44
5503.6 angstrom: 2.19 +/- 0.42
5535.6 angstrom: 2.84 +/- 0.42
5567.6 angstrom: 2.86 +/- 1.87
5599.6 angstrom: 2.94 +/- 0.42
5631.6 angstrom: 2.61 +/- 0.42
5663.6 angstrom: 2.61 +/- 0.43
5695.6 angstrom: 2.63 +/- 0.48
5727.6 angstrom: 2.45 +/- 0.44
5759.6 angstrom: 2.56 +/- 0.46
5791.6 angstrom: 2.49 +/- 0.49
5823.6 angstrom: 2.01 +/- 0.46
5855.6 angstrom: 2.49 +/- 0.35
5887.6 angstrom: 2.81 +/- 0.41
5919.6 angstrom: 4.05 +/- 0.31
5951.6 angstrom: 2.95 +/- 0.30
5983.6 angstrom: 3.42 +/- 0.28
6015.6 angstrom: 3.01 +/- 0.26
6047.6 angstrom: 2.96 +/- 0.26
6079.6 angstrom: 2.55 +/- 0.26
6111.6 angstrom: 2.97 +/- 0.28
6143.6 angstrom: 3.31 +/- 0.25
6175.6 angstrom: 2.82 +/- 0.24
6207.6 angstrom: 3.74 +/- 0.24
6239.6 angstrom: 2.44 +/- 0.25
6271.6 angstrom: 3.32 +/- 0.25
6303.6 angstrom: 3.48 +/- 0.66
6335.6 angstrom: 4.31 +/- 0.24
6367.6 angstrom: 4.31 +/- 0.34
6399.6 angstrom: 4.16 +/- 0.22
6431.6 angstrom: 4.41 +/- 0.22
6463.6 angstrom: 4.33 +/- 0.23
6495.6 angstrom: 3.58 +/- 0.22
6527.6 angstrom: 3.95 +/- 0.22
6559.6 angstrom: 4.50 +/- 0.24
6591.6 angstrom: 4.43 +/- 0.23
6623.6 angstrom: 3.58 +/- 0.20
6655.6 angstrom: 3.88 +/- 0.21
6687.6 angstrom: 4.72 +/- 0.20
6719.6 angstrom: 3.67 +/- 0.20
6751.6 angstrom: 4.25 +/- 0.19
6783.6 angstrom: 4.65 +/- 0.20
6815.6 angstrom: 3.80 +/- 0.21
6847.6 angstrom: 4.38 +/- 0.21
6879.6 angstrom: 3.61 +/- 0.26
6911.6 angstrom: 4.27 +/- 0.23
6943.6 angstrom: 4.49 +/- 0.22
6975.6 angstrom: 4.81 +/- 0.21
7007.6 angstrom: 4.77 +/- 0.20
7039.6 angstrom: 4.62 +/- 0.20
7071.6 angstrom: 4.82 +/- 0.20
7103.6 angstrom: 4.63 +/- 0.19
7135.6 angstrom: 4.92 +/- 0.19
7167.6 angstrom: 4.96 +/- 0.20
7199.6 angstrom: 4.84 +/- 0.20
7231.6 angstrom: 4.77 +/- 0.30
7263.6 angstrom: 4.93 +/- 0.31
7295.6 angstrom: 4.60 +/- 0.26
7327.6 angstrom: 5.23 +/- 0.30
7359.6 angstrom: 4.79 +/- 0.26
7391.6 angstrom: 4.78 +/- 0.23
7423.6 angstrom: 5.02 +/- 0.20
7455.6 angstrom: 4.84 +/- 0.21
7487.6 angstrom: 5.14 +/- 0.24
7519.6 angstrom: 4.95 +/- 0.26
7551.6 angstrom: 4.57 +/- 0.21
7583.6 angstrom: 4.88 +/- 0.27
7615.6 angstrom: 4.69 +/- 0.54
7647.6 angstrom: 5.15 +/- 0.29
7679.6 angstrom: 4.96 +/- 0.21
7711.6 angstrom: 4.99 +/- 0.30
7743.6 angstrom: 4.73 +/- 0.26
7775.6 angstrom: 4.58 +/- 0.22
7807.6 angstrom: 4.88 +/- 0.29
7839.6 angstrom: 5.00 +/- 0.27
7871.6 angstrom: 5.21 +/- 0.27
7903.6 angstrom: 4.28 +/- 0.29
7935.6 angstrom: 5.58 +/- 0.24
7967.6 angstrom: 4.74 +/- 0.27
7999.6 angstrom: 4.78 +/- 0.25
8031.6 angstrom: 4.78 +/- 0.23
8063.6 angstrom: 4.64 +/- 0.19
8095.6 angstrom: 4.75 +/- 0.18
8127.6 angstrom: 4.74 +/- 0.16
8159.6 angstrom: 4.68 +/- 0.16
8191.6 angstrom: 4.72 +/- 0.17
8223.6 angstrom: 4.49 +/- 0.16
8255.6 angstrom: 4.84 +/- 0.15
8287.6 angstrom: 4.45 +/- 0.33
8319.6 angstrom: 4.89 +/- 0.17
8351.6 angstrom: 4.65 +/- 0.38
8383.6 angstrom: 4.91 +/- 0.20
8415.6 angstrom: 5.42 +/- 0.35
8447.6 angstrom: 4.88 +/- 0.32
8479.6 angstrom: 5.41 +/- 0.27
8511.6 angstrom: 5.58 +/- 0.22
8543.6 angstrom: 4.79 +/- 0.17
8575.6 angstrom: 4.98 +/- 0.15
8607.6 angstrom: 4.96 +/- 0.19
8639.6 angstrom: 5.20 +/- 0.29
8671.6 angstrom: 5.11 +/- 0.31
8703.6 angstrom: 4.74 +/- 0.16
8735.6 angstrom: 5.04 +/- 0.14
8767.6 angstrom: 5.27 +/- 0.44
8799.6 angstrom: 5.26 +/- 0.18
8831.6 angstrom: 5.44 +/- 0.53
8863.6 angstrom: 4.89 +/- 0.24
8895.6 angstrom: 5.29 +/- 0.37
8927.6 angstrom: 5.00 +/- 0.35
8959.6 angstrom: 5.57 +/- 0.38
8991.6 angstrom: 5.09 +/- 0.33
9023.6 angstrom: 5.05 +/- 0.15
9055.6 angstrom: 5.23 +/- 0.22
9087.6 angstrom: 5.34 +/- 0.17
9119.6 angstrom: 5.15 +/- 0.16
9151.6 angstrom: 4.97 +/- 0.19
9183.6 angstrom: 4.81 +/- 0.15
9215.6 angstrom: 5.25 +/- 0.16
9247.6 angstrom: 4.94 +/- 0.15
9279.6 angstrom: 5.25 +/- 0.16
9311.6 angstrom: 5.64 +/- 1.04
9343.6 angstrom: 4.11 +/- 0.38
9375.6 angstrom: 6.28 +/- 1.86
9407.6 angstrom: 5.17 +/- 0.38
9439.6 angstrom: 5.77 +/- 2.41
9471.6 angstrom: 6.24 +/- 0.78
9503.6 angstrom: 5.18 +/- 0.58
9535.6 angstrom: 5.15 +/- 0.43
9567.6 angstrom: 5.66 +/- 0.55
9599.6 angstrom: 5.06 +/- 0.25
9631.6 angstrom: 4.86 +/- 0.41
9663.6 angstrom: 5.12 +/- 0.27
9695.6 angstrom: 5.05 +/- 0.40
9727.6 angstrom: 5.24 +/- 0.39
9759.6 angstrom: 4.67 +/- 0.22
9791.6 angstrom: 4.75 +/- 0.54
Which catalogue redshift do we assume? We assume 0.586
